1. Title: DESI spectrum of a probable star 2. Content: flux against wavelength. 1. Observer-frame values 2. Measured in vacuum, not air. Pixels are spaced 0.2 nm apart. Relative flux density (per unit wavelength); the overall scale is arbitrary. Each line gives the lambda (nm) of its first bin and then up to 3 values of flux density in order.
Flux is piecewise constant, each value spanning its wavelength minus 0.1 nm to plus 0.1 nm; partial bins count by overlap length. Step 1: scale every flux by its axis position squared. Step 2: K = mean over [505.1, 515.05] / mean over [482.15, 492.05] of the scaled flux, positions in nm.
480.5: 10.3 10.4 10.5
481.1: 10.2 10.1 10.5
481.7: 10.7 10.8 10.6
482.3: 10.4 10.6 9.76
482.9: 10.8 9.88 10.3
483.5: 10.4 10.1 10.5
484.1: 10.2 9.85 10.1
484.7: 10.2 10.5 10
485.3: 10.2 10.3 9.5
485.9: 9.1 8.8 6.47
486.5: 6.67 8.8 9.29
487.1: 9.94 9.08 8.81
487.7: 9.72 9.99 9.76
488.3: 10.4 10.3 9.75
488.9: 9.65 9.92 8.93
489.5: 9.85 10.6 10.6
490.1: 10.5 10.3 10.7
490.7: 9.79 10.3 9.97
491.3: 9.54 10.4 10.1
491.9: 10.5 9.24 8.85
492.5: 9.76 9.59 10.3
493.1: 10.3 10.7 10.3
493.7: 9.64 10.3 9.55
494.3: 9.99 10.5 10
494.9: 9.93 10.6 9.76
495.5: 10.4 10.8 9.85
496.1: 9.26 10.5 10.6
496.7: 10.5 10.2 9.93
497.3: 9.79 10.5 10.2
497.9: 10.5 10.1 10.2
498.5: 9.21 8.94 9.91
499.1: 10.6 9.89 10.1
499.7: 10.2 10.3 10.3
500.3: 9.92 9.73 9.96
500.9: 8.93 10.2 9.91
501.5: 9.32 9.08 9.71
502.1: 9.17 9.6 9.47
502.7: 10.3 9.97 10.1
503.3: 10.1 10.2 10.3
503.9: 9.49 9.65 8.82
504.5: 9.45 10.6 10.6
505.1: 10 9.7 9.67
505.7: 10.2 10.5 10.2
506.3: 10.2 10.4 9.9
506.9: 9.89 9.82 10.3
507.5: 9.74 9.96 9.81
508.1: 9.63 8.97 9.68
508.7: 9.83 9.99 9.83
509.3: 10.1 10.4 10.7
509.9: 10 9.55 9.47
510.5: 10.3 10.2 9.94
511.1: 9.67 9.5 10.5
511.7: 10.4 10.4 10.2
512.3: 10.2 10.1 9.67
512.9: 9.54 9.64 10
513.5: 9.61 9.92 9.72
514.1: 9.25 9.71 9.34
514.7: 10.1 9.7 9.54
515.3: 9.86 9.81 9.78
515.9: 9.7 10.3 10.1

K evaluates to 1.1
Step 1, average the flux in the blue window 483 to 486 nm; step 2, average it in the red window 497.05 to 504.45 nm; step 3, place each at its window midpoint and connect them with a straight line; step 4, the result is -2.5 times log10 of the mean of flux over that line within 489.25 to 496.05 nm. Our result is -0.012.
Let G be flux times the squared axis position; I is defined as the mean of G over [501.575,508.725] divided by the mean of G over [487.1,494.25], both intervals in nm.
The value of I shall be 1.05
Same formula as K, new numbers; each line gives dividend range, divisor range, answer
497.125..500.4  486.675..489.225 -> 1.09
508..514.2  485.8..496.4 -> 1.10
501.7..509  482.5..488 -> 1.11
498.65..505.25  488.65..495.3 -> 1.02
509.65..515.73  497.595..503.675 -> 1.05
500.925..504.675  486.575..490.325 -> 1.05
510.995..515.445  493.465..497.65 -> 1.04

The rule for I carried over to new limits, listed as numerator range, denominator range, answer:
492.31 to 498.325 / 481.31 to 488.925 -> 1.08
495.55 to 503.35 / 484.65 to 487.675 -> 1.14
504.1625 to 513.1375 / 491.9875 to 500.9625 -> 1.04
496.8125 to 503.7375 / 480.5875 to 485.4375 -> 1.03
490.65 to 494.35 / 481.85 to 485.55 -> 1.00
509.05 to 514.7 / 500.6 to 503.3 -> 1.07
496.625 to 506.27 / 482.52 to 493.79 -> 1.07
